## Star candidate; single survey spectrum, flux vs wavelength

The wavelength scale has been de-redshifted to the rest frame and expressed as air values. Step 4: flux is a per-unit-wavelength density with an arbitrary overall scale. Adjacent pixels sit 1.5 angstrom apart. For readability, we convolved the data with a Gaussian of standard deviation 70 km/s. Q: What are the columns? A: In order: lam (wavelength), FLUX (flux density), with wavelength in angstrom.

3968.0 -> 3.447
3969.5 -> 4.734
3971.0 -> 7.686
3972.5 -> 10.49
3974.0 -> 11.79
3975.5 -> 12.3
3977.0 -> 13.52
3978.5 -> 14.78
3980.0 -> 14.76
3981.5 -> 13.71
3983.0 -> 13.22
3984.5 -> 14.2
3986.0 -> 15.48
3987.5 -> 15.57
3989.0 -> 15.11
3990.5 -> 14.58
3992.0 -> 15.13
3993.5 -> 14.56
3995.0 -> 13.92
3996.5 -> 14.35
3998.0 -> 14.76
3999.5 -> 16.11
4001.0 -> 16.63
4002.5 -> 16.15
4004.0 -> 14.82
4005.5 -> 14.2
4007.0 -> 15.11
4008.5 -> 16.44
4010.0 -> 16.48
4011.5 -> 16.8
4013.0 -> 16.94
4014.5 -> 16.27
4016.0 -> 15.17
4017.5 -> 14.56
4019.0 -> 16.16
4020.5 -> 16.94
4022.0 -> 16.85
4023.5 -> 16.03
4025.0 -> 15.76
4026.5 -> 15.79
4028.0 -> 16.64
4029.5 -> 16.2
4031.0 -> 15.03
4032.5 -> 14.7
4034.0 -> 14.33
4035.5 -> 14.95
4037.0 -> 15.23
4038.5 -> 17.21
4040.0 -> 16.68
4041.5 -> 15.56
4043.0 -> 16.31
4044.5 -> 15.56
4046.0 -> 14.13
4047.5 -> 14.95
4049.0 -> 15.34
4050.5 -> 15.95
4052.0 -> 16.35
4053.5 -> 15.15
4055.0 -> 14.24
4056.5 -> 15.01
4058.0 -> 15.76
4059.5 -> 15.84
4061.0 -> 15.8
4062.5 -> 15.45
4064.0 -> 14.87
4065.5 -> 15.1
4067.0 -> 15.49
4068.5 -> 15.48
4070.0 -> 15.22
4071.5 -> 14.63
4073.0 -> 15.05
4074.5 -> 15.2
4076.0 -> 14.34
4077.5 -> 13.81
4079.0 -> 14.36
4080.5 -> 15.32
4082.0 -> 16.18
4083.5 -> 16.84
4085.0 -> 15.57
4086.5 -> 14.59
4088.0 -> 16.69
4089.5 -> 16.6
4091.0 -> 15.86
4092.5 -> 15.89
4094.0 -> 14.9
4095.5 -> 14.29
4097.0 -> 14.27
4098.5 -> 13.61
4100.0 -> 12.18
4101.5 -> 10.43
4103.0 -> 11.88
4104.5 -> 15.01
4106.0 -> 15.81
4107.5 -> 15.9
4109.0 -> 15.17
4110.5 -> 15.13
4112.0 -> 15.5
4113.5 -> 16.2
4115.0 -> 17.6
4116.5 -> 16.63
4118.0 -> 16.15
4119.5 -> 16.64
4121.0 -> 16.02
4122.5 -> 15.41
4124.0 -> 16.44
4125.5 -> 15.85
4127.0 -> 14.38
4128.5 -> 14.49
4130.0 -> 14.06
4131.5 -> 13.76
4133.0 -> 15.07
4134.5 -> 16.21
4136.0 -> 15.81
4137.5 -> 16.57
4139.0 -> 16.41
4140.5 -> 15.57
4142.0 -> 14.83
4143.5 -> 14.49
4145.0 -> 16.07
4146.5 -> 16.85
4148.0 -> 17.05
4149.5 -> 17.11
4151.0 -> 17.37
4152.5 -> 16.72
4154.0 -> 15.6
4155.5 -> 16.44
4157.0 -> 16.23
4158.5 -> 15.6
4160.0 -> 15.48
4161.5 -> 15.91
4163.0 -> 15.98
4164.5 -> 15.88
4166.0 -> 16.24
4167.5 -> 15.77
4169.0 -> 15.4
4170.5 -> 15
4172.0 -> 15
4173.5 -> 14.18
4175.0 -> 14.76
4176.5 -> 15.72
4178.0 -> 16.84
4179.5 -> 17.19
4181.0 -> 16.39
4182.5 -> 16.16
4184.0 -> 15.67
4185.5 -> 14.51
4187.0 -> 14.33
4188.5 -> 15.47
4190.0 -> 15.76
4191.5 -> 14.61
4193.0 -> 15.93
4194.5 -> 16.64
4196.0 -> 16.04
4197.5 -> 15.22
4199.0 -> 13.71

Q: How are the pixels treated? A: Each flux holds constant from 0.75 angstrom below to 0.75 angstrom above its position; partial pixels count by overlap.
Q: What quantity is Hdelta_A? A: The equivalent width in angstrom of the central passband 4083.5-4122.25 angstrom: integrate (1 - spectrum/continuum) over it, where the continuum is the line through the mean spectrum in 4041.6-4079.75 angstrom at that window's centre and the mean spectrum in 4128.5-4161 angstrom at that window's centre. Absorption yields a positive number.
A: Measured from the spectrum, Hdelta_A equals 0.8 angstrom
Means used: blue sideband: 15.2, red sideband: 15.8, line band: 15.2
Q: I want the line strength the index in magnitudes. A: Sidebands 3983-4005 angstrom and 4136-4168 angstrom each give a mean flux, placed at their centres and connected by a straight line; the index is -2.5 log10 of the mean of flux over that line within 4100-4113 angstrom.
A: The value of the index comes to 0.11 mag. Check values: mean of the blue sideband 15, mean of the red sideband 16.1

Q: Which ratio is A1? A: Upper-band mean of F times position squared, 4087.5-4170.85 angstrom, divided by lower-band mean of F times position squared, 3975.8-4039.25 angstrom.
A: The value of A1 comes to 1.07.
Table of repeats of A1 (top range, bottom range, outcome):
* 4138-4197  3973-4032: 1.13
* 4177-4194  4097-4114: 1.15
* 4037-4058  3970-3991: 1.21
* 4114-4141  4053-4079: 1.08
